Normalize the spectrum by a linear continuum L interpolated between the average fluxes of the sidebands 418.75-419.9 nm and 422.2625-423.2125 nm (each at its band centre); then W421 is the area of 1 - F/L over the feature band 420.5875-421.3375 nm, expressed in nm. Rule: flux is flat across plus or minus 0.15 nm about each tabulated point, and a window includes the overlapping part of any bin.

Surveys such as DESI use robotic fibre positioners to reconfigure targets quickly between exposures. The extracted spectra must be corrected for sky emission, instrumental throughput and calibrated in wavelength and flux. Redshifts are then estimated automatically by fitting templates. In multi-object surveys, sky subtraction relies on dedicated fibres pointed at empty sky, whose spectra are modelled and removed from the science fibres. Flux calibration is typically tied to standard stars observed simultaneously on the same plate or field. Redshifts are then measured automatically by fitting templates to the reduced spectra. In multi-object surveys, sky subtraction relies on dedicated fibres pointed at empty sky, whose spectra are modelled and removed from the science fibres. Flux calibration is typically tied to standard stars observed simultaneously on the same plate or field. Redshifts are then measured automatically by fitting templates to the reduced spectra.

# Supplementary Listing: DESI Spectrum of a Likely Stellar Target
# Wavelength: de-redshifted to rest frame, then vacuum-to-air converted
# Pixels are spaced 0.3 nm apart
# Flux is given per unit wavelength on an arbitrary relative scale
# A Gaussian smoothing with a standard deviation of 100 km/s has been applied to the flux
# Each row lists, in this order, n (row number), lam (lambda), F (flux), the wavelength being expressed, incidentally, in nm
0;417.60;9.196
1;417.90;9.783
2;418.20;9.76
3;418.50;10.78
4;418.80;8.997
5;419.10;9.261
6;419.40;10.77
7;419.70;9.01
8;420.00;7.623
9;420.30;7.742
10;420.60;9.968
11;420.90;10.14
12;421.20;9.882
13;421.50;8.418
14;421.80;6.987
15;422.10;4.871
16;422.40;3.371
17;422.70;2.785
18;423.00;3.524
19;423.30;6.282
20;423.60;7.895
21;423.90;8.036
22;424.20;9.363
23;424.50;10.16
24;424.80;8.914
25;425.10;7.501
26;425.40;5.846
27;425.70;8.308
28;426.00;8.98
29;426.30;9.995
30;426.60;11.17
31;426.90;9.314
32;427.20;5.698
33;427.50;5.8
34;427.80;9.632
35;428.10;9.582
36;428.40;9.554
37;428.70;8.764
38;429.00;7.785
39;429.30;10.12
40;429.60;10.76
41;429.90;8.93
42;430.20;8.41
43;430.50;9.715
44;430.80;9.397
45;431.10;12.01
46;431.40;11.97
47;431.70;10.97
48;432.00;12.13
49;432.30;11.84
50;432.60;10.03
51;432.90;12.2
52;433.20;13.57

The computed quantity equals -0.39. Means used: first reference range 9.47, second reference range 3.43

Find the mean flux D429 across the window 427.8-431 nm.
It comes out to 9.36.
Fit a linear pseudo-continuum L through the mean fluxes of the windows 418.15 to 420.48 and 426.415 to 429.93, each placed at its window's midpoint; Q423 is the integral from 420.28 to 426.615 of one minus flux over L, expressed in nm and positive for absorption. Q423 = 1.00 nm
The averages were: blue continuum 9.23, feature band 7.66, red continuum 8.94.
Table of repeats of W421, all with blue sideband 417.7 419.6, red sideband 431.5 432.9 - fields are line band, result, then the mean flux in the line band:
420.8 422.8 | 0.69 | 6.64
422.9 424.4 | 0.46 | 7.24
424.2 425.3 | 0.18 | 8.79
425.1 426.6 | 0.31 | 8.49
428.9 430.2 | 0.20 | 9.35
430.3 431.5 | 0.06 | 10.6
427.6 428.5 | 0.13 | 9.38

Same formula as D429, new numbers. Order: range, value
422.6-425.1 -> 7.23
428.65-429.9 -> 9.35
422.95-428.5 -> 8.26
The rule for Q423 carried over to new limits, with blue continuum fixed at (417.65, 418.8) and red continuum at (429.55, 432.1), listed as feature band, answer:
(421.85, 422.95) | 0.67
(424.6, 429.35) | 0.80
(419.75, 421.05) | 0.14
